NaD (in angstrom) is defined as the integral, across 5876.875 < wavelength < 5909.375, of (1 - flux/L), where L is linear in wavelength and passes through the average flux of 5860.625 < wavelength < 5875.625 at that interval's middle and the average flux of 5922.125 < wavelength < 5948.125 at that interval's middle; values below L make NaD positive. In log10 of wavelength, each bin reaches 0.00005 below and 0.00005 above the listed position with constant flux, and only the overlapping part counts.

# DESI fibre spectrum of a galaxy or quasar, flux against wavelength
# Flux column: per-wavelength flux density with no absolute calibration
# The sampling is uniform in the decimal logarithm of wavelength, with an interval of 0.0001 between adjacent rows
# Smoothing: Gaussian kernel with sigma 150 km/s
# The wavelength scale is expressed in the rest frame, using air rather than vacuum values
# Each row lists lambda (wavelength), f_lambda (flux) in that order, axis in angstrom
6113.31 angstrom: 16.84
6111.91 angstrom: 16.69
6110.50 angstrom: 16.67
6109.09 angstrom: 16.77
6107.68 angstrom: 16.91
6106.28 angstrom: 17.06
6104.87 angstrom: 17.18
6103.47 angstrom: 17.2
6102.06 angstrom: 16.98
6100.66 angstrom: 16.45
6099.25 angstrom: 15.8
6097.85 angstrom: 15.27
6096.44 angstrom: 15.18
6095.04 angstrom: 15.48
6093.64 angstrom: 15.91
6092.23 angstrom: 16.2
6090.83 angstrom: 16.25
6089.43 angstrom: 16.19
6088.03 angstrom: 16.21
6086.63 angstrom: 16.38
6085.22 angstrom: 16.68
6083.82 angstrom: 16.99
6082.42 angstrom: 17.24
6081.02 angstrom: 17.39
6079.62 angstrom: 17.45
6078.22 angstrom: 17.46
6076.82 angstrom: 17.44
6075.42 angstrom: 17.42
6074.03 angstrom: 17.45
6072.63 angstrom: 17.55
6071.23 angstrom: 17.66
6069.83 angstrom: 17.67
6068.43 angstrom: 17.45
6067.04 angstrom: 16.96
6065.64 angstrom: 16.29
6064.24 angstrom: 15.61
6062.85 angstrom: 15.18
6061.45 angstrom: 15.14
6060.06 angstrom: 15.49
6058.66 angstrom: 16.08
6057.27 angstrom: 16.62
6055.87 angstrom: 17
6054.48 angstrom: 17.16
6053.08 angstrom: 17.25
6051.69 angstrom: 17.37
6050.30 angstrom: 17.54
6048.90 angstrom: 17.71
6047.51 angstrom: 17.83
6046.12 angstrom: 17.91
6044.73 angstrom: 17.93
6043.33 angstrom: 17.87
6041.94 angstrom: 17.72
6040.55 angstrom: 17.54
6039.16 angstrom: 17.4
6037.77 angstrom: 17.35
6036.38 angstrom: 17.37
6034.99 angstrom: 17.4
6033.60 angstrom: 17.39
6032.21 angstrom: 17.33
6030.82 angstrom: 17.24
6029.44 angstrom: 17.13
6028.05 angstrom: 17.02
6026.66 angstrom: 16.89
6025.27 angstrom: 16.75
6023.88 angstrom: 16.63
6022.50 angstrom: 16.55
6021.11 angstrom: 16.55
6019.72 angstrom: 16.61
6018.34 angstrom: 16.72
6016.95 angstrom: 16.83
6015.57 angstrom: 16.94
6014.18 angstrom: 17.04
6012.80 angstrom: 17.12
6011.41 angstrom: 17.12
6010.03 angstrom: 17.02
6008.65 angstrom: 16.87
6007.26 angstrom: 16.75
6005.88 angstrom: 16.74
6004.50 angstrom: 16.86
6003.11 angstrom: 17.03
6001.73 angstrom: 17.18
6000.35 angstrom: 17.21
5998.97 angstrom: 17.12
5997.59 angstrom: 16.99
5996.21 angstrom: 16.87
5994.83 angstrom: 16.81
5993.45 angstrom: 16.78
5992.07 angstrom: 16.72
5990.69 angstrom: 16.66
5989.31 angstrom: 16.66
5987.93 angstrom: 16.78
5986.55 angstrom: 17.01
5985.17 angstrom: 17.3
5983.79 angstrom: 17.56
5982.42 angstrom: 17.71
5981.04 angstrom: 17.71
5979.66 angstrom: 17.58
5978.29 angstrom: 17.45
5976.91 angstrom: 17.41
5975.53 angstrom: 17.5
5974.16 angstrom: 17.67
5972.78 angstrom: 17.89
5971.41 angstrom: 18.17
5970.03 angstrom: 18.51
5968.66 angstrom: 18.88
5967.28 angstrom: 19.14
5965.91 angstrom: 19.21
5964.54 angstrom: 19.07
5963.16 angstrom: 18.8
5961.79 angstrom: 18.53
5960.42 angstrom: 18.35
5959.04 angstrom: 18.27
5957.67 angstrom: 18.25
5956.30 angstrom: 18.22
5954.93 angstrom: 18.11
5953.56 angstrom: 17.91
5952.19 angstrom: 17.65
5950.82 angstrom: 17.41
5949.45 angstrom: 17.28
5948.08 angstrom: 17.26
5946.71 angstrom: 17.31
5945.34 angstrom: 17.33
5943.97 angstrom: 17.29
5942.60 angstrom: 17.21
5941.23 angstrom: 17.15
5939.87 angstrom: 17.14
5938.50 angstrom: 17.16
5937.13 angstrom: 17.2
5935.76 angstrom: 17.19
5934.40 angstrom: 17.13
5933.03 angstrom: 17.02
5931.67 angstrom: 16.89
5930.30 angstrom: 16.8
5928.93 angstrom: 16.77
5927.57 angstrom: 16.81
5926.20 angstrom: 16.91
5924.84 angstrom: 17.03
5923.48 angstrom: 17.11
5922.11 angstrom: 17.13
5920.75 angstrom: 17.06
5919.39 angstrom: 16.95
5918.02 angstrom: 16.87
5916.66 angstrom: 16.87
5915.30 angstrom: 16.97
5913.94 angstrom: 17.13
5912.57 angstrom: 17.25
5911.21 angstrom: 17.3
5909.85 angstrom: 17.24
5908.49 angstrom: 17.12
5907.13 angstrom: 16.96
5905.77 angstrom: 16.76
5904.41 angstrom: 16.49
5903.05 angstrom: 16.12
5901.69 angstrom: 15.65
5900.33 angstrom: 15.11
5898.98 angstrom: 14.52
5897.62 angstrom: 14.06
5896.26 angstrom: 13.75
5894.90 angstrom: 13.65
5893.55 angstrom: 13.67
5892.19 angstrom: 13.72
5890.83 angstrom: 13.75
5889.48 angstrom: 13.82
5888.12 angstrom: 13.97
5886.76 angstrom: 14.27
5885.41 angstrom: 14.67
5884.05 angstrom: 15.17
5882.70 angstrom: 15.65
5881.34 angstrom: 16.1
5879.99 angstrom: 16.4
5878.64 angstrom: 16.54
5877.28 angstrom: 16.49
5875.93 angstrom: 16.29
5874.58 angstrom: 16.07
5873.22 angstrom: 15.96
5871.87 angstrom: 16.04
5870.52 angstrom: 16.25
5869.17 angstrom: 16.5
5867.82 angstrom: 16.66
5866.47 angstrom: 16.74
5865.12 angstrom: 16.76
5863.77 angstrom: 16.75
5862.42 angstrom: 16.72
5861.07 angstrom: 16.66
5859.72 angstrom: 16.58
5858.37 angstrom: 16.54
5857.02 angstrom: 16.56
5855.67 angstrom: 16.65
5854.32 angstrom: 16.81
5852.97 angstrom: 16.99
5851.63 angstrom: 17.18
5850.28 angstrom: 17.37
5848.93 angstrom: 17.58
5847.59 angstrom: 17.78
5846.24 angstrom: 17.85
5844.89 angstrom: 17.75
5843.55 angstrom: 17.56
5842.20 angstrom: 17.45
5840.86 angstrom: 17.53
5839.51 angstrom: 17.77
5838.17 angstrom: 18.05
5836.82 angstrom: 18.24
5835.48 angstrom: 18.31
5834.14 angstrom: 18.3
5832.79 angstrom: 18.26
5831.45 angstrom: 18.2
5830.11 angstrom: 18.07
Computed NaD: 2.9 angstrom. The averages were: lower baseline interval 16.5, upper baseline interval 17.1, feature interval 15.2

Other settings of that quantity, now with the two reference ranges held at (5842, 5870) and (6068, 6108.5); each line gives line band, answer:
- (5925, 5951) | -0.3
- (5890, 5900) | 1.8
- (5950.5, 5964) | -1.0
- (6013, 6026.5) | 0.1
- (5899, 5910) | 0.4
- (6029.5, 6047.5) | -0.8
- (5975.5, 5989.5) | -0.4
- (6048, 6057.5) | -0.3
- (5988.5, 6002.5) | 0.0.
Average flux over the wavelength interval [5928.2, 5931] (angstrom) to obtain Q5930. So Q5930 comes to 16.8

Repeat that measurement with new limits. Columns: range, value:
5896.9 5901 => 14.6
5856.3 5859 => 16.5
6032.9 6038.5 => 17.4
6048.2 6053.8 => 17.5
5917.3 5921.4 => 17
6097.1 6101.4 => 15.8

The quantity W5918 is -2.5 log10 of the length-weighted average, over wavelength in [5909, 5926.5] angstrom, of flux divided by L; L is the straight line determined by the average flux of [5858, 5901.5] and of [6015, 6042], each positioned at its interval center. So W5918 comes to -0.08 mag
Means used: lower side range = 15.5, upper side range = 17.1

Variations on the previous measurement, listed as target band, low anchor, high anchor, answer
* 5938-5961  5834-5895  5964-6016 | -0.033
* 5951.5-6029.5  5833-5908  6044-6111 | -0.055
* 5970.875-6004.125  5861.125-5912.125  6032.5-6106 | -0.057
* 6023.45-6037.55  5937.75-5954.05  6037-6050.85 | 0.031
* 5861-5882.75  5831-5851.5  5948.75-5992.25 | 0.092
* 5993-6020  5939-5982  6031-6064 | 0.034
